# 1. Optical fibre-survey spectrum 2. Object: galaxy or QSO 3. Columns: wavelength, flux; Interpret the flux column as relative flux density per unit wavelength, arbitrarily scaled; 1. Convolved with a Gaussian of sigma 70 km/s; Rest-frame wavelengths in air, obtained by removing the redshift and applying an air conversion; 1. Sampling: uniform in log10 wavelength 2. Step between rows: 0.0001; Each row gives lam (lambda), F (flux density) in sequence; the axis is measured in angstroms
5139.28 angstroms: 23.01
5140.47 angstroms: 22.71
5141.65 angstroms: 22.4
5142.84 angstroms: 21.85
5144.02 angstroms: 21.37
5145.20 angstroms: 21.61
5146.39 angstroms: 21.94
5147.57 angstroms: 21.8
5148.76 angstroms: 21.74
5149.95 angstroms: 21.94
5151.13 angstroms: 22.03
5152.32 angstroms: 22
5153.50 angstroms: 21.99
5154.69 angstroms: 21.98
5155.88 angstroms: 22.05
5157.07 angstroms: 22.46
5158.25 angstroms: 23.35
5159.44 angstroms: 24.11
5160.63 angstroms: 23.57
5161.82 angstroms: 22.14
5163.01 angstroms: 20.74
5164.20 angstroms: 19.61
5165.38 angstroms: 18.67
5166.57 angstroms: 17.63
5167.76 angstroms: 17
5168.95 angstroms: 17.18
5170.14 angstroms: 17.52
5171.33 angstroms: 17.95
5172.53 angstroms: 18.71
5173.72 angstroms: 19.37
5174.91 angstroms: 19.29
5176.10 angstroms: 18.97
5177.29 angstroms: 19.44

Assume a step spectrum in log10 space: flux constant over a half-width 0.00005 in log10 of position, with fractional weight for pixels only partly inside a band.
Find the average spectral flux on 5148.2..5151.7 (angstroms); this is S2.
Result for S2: 21.9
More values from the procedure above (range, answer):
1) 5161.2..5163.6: 21.4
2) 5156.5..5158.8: 23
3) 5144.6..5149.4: 21.8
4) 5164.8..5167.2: 18.1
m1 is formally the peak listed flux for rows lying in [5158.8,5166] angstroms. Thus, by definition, 24.11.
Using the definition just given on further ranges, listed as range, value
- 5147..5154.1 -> 22.03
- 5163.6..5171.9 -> 19.61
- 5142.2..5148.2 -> 21.94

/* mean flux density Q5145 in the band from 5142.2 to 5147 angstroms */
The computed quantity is 21.7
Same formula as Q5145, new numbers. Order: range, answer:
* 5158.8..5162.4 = 23.2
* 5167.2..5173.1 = 17.6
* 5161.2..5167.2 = 19.8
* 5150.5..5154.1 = 22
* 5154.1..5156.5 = 22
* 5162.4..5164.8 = 20.2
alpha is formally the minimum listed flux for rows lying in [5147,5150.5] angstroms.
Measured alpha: 21.74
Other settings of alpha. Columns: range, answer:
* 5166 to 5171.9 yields 17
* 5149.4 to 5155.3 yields 21.94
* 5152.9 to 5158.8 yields 21.98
